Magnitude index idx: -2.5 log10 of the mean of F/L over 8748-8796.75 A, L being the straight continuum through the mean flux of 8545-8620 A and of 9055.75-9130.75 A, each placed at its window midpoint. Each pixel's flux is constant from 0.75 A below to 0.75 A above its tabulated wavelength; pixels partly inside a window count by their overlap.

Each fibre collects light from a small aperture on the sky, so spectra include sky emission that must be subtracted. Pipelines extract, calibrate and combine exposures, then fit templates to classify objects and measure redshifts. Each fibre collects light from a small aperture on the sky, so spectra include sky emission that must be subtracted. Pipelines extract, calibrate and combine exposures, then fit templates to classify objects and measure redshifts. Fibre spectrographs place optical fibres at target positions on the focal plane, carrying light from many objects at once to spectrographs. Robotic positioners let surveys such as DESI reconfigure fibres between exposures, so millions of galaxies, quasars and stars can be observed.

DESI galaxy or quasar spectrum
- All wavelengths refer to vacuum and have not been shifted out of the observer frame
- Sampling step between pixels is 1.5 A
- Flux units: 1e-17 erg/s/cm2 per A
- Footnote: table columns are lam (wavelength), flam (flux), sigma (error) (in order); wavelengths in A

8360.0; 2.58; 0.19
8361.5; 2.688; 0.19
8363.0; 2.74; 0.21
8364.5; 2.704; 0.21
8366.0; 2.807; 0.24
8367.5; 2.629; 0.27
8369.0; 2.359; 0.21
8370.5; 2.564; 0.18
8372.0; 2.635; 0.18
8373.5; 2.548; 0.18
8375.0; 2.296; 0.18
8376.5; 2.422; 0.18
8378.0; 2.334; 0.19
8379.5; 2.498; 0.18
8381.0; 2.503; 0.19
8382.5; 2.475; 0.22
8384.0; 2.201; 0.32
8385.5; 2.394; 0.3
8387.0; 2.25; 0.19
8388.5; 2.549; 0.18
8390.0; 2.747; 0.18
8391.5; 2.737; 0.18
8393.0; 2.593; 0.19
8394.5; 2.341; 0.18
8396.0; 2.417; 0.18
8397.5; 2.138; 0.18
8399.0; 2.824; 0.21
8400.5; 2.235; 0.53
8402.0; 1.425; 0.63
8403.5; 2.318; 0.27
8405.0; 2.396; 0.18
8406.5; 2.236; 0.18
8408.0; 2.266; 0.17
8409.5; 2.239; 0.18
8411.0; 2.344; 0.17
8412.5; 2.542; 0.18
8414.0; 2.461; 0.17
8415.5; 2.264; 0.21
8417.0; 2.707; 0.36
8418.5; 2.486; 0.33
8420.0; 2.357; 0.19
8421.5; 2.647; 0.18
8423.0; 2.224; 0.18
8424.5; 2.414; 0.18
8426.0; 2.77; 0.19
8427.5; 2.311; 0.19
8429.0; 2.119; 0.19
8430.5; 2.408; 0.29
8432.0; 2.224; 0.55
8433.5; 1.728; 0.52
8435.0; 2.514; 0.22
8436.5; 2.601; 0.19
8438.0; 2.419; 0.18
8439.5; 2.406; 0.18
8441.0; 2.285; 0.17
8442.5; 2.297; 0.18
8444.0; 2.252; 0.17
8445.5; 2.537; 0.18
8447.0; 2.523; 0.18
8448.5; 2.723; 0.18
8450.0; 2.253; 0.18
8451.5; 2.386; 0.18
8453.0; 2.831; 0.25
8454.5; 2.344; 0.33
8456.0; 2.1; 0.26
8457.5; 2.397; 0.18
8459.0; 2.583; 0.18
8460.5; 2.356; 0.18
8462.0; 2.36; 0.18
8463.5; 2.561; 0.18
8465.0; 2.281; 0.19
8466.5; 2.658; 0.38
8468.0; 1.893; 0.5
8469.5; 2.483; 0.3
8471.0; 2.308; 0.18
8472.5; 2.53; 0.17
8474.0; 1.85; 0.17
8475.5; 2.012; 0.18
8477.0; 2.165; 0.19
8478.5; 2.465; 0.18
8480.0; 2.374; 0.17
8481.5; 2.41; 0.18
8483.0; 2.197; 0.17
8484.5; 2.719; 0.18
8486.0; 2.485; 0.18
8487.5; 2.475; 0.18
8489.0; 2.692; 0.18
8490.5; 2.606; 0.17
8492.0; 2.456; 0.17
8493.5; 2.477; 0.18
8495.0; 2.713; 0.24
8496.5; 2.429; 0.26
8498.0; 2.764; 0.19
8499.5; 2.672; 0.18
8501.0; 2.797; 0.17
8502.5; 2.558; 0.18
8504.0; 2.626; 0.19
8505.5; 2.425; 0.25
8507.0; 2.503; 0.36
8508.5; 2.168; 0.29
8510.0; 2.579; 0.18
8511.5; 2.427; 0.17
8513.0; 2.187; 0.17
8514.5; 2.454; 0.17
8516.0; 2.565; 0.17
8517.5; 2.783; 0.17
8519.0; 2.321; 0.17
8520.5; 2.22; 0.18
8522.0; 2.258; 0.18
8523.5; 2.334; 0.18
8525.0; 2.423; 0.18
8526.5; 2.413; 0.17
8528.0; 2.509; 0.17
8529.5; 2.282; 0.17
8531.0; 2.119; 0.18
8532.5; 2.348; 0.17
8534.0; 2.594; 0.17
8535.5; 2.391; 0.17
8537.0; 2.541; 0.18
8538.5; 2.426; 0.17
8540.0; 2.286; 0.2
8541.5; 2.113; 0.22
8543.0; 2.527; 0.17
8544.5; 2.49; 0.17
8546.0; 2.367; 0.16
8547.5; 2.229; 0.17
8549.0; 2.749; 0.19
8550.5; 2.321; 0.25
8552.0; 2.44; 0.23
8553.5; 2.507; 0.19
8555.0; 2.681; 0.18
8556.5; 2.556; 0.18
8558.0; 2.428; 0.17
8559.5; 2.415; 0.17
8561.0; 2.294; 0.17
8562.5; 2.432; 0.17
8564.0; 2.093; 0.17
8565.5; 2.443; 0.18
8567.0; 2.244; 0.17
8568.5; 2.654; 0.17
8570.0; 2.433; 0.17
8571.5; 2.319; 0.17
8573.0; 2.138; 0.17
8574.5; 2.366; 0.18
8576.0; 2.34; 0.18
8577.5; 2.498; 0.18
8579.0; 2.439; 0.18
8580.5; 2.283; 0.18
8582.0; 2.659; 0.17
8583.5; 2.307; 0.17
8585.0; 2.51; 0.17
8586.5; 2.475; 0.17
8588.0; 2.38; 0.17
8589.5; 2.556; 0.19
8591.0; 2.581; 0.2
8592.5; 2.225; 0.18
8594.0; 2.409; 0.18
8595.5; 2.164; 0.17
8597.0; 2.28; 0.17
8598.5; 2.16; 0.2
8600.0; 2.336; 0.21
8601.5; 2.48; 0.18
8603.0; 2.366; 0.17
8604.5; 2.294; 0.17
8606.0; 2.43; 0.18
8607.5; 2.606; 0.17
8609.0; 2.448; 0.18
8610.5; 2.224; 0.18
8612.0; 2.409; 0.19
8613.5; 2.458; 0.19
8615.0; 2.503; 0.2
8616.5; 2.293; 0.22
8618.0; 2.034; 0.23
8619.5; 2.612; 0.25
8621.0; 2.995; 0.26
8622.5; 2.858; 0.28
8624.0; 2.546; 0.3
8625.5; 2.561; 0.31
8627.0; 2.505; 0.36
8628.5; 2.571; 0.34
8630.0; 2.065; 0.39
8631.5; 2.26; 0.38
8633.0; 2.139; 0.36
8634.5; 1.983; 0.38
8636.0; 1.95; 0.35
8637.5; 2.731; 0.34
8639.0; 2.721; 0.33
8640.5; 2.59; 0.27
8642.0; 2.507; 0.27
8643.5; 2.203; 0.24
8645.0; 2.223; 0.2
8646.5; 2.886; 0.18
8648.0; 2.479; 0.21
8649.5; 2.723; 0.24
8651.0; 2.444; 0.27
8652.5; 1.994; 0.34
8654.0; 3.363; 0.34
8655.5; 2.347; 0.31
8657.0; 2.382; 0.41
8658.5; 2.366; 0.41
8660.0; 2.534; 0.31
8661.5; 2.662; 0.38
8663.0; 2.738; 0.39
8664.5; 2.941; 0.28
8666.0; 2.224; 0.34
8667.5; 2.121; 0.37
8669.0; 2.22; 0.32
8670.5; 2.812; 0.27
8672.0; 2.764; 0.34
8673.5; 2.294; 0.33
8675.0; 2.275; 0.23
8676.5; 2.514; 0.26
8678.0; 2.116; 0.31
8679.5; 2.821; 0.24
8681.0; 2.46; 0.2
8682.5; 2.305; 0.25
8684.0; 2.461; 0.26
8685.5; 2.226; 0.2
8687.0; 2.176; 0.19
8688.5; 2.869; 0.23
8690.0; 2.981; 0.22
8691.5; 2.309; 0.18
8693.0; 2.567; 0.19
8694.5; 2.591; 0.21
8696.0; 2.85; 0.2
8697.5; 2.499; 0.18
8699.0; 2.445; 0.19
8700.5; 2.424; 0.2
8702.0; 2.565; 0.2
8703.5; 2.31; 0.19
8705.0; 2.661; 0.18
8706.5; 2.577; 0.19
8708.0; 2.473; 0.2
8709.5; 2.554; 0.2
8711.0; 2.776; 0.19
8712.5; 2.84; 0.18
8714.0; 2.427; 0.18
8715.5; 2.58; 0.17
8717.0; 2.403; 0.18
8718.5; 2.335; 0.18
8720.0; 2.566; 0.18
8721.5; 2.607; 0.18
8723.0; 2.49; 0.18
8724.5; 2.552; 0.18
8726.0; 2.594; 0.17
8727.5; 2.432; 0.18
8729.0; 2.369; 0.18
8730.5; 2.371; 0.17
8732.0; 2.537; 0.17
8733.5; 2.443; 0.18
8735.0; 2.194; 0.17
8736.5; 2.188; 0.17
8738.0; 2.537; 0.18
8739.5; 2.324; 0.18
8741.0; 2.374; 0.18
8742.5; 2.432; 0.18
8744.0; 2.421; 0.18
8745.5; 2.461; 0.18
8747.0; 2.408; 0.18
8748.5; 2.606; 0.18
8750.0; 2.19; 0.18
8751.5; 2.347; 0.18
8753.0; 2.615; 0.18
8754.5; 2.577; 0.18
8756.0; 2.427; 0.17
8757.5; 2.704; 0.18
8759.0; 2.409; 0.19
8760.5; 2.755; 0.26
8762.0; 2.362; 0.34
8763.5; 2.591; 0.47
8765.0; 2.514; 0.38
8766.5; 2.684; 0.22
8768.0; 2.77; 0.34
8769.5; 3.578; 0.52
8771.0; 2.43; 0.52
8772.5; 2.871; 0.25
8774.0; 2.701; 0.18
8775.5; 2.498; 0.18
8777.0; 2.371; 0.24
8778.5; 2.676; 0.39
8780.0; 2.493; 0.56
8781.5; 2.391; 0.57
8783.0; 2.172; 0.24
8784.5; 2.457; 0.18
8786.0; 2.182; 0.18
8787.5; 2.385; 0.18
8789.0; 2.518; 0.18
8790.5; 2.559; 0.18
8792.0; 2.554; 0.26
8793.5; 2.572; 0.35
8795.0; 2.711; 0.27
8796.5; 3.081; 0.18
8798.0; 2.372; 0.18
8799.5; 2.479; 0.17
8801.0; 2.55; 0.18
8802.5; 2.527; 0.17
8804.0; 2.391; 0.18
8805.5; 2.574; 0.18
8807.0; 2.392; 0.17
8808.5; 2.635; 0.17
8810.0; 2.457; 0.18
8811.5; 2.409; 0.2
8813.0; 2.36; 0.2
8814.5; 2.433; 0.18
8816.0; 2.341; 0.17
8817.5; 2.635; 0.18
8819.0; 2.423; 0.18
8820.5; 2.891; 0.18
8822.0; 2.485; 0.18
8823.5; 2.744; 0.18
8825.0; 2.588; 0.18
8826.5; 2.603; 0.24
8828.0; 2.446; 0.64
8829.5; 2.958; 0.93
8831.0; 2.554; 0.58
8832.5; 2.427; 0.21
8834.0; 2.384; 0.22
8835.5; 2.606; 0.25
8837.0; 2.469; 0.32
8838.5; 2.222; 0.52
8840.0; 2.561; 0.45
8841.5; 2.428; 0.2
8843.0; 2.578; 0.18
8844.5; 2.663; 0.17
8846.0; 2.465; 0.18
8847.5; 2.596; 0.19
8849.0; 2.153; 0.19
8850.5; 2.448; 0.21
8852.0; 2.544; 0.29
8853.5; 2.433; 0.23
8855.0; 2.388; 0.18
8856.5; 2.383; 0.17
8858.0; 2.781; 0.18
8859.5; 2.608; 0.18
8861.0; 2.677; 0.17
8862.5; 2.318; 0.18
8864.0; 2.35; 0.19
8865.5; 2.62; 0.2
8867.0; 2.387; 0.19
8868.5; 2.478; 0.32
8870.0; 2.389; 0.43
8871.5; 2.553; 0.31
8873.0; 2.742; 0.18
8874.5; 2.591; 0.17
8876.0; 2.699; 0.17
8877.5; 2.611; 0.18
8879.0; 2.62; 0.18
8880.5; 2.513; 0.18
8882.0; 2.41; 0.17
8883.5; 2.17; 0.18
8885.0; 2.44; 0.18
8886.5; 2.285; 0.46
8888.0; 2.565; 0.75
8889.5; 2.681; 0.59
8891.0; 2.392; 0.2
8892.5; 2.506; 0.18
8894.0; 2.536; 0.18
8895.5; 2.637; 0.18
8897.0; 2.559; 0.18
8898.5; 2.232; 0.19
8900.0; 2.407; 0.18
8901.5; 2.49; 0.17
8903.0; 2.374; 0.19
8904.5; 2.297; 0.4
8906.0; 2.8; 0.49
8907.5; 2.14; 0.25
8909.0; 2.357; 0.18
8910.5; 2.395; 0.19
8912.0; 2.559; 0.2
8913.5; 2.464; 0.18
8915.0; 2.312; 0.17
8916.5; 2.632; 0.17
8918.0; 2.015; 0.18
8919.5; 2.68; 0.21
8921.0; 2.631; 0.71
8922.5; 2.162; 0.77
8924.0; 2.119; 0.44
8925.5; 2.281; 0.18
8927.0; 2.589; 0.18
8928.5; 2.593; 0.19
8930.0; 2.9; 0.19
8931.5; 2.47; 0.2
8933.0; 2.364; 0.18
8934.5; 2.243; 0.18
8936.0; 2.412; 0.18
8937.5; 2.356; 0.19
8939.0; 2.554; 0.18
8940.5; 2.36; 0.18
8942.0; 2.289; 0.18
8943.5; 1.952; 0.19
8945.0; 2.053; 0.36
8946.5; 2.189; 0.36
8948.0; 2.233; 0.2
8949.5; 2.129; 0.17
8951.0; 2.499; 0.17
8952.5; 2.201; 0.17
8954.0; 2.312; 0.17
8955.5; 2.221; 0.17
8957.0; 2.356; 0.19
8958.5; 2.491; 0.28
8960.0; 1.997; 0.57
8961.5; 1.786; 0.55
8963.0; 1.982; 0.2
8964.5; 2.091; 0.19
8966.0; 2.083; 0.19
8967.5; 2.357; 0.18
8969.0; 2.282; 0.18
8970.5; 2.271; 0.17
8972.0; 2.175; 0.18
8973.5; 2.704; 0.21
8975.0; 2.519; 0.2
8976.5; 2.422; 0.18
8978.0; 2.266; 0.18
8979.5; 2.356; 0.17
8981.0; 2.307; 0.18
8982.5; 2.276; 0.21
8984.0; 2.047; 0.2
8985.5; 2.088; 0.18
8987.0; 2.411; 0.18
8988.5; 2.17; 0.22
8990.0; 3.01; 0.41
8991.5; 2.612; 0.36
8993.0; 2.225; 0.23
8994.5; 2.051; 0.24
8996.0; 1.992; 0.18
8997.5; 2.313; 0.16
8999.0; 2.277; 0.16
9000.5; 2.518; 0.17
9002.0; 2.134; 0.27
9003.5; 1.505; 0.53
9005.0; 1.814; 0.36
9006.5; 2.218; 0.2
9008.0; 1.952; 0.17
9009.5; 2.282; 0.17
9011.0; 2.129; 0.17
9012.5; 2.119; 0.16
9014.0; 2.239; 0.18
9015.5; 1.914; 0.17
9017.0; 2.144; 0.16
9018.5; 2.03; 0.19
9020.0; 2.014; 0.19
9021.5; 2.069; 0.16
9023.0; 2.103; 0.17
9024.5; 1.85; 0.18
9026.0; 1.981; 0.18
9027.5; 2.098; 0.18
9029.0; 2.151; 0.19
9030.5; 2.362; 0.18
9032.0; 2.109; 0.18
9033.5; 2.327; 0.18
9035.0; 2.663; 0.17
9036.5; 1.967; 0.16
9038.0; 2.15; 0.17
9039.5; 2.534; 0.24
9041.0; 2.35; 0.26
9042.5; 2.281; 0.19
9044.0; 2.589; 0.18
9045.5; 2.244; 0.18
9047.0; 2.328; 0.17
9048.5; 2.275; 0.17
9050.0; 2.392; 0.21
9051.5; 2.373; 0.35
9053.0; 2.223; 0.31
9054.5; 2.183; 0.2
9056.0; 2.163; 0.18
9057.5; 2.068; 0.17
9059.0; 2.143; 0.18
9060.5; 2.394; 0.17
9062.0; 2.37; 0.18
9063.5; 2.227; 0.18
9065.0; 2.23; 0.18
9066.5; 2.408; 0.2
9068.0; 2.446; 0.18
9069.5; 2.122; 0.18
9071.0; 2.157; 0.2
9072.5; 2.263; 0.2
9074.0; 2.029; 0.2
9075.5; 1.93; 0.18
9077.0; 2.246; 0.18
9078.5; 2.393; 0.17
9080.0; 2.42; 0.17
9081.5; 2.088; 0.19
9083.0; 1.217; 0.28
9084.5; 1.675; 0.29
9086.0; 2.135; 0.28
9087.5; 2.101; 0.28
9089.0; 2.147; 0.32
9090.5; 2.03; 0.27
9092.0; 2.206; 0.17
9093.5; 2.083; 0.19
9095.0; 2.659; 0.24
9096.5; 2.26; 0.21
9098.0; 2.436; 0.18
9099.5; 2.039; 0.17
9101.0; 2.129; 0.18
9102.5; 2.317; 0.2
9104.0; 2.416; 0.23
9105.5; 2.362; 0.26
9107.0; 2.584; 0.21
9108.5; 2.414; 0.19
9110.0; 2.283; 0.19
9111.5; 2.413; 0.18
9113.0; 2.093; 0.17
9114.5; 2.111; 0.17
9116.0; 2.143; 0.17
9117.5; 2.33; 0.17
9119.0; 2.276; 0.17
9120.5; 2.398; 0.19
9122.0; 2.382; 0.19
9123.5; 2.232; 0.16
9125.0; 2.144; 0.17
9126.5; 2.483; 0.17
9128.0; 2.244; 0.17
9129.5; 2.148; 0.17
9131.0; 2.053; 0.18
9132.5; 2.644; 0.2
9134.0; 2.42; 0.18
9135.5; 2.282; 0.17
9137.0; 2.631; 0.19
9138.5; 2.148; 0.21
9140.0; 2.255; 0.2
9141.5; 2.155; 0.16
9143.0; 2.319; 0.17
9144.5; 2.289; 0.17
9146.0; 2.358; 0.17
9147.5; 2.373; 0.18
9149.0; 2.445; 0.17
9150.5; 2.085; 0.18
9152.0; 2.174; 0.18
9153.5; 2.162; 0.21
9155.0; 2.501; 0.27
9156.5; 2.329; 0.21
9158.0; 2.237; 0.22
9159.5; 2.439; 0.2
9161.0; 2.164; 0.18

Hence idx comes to -0.103 mag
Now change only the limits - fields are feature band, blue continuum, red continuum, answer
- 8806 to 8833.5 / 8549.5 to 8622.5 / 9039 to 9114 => -0.10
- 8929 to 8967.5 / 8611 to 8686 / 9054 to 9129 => 0.02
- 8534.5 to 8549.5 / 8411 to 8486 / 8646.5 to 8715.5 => 0.01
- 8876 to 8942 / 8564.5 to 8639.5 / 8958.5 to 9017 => -0.09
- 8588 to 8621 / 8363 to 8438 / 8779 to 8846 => 0.03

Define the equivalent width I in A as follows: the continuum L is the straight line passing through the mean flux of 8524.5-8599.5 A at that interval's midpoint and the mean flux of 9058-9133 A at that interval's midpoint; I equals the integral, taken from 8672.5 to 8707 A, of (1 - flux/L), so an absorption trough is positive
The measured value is -2.0 A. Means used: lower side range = 2.4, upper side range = 2.23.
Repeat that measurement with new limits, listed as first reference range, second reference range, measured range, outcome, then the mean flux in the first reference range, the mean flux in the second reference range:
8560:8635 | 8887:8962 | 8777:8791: -0.2 A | 2.39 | 2.38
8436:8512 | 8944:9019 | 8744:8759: -1.0 A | 2.44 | 2.21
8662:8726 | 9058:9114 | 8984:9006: 0.6 A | 2.52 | 2.21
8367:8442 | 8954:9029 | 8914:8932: -1.9 A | 2.39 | 2.19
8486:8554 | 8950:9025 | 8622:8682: -2.1 A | 2.46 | 2.2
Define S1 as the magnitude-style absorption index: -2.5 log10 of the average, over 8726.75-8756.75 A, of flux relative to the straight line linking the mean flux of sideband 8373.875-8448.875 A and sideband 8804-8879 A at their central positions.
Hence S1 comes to 0.03 mag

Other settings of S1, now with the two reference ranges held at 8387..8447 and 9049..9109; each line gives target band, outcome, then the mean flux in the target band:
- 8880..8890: -0.08 mag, 2.43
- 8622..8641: -0.04 mag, 2.41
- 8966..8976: -0.06 mag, 2.36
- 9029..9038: -0.02 mag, 2.26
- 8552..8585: -0.03 mag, 2.41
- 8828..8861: -0.11 mag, 2.51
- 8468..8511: -0.04 mag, 2.45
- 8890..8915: -0.09 mag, 2.44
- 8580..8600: -0.02 mag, 2.38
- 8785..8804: -0.11 mag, 2.53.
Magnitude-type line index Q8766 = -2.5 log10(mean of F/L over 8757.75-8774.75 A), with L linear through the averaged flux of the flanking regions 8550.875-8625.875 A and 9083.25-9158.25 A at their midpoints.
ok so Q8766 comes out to -0.141 mag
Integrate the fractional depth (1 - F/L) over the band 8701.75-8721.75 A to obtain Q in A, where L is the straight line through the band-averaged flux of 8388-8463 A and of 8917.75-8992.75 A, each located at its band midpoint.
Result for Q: -1.6 A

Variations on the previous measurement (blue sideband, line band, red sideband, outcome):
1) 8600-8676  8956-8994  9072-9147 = 0.2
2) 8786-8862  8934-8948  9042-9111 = 0.7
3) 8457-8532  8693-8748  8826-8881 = -0.1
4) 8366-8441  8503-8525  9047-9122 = -0.4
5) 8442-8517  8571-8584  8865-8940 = 0.4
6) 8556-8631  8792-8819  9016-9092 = -2.5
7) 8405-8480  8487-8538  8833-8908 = -1.8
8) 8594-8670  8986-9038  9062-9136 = 2.3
